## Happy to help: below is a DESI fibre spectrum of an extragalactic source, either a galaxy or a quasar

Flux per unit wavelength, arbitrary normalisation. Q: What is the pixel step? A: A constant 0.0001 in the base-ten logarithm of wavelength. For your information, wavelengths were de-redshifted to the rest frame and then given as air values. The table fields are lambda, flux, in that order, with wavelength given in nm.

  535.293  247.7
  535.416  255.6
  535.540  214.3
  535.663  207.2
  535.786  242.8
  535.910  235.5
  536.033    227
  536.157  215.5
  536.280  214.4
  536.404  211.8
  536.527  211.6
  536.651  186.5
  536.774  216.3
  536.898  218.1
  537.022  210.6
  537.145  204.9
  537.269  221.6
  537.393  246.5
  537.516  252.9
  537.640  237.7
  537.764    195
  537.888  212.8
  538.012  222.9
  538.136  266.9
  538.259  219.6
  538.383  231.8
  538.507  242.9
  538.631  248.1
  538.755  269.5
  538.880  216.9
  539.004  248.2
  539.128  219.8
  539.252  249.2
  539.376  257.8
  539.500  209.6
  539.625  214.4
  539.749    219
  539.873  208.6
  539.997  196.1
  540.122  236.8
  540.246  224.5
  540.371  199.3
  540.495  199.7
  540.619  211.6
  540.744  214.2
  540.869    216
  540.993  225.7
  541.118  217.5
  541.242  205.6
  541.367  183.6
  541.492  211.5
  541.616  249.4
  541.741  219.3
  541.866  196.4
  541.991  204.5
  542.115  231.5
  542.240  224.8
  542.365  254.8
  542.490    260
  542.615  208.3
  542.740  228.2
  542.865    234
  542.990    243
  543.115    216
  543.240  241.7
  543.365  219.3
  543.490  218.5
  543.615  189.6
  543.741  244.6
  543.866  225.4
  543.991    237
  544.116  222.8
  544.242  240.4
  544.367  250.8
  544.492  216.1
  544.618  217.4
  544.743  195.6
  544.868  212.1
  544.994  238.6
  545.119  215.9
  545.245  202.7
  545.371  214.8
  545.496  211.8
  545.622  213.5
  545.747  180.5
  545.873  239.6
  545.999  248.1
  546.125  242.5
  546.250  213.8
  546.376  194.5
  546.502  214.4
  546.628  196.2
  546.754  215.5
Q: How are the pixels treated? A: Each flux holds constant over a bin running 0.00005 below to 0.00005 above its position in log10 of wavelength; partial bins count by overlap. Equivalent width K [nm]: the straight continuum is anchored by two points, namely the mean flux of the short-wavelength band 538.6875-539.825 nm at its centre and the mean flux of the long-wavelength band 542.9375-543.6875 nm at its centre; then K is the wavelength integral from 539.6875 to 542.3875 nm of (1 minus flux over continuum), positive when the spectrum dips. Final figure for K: 0.15 nm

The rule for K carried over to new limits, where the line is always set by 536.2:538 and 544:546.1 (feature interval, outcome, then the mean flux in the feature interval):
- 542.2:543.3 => -0.07 nm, 235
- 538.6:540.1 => -0.08 nm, 229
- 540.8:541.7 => 0.01 nm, 216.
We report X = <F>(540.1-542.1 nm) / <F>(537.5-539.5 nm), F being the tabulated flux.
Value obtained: 0.9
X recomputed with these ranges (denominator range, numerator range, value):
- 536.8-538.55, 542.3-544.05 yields 1.01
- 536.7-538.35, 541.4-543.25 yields 1.01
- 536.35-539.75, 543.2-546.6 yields 0.97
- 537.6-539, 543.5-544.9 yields 0.95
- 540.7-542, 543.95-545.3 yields 1.04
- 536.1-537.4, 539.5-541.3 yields 1.00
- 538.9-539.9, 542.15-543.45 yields 1.02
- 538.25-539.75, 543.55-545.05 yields 0.95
